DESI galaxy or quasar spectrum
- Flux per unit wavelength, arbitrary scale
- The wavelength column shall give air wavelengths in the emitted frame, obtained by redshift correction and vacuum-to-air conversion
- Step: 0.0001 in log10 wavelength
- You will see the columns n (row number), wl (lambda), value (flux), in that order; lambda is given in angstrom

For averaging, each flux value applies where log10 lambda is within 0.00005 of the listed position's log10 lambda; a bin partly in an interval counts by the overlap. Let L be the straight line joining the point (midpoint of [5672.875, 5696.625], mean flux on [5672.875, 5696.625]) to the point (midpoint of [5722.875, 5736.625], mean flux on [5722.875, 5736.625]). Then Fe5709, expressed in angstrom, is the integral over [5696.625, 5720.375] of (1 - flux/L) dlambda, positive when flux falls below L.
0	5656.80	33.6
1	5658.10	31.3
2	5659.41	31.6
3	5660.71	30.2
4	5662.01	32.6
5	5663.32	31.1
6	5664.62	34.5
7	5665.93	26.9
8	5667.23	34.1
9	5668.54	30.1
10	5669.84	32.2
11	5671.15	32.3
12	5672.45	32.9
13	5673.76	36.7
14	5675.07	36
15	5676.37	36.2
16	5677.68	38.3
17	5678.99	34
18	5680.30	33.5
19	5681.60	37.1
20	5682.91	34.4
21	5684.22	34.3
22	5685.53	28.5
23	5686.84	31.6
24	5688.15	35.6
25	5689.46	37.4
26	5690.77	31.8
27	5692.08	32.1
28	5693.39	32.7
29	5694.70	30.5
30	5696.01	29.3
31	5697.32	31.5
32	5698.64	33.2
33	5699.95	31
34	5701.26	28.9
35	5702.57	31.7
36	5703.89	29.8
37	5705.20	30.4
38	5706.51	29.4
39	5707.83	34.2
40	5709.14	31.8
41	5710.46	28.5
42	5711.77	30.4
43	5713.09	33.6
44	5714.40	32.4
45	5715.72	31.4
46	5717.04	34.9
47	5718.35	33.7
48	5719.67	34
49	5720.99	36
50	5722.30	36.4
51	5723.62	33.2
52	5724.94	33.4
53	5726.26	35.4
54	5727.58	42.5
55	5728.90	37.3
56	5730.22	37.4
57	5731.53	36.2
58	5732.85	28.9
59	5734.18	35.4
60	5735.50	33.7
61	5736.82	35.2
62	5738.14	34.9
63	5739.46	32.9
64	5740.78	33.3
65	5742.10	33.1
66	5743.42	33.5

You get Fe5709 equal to 2.0 angstrom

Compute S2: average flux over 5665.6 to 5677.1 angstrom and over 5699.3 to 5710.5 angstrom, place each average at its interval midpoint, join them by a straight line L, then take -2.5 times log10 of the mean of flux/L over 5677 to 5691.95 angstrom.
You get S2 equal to -0.06 mag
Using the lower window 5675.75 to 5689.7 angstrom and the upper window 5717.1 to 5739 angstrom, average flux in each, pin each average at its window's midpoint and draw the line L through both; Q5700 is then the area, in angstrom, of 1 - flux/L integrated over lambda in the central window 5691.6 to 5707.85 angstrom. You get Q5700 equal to 1.77 angstrom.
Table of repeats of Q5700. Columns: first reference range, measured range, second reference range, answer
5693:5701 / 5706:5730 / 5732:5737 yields -1.2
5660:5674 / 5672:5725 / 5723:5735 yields 1.2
